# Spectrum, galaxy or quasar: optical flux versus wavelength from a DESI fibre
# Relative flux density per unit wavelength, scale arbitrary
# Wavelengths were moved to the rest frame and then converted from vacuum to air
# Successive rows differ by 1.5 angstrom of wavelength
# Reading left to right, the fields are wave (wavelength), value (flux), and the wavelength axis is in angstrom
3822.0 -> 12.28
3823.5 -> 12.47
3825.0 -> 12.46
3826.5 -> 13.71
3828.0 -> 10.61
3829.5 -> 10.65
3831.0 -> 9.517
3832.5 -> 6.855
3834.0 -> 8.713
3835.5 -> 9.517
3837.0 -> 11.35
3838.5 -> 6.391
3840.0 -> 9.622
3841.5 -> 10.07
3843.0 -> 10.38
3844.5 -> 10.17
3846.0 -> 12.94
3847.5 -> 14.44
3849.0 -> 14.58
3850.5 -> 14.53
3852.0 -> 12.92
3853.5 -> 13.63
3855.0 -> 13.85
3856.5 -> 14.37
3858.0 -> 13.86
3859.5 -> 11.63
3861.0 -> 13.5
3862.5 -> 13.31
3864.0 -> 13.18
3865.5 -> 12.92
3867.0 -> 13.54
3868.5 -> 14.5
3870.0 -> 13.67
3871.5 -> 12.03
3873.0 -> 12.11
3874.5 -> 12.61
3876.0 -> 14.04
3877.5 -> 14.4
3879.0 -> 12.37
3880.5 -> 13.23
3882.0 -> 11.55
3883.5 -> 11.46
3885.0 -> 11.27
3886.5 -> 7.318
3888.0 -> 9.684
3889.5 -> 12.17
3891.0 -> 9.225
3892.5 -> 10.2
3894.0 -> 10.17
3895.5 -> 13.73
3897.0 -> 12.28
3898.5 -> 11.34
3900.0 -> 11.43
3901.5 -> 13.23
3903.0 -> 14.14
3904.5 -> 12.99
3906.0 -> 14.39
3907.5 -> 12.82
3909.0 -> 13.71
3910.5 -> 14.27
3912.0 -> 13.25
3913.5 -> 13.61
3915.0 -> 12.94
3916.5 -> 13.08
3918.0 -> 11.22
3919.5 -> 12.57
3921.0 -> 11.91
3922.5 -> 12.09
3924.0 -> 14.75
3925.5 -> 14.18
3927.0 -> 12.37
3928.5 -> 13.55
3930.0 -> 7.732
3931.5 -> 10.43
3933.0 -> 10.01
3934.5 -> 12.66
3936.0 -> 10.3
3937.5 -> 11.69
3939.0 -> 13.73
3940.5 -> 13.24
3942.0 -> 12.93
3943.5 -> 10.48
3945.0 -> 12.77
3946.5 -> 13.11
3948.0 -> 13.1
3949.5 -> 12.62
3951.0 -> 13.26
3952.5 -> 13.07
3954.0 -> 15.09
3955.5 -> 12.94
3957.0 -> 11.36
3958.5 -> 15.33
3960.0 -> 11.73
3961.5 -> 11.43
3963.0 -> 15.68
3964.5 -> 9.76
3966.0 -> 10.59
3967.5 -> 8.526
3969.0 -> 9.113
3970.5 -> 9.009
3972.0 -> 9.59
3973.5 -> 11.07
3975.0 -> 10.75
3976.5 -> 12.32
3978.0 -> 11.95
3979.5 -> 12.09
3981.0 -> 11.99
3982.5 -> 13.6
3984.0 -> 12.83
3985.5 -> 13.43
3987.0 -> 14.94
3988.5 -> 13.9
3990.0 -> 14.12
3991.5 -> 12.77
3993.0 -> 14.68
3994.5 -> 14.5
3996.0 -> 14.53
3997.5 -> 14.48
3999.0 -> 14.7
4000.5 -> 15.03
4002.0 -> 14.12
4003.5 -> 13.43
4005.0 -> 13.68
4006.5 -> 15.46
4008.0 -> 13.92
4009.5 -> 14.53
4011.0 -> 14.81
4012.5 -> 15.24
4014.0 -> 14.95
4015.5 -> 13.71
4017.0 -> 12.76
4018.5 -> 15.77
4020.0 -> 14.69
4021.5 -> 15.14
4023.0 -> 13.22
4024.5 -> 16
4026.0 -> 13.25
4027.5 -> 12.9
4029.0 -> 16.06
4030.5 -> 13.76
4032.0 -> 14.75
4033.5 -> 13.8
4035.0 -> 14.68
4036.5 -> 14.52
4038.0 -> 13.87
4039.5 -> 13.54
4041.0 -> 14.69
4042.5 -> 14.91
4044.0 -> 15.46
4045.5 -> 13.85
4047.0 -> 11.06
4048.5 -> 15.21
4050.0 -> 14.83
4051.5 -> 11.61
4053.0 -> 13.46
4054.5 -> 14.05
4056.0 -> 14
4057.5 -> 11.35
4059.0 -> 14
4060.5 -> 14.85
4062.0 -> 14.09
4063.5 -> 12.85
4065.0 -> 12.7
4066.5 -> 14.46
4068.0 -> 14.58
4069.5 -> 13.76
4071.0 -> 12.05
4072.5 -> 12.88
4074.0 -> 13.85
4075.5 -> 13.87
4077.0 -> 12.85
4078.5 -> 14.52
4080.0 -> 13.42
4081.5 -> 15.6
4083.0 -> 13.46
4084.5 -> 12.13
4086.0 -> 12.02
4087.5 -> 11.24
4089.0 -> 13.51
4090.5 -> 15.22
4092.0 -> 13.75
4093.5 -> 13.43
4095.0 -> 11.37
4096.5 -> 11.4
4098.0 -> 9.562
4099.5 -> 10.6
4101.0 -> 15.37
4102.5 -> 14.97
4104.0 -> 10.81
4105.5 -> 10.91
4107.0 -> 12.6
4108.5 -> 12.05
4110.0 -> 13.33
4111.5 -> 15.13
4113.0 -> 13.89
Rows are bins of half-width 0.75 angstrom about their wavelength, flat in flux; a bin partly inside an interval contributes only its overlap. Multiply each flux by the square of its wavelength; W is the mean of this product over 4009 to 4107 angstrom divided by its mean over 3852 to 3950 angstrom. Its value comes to 1.2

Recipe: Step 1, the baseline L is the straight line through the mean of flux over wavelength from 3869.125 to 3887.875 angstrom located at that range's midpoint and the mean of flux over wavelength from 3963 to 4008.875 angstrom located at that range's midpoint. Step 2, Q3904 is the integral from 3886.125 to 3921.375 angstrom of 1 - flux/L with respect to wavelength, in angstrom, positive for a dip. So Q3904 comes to 0.2 angstrom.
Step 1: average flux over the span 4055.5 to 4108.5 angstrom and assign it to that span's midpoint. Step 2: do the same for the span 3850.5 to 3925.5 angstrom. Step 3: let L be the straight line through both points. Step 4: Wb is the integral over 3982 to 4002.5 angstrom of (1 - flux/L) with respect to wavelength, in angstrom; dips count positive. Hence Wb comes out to -2.0 angstrom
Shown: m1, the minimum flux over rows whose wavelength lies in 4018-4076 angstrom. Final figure 11.06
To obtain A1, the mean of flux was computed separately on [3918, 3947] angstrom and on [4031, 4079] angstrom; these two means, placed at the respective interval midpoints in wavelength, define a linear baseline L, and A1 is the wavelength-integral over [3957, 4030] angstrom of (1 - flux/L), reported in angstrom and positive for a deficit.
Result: -1.8 angstrom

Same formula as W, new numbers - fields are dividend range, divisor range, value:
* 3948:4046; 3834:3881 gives 1.15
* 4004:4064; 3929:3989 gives 1.22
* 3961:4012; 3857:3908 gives 1.10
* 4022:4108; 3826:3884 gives 1.23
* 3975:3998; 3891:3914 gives 1.10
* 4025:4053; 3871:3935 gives 1.23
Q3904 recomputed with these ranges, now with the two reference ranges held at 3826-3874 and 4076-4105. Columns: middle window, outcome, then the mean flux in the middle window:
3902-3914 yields -1.4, 13.6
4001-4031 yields -4.2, 14.4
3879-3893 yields 1.5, 10.8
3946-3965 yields -1.0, 13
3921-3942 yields 0.3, 12.1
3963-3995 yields 1.1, 12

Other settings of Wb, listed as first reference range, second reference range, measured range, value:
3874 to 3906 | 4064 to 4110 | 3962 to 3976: 2.1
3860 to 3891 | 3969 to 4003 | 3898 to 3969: 1.1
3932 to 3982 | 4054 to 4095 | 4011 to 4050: -4.4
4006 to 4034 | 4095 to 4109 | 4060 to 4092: -1.9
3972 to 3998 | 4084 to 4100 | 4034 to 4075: -4.0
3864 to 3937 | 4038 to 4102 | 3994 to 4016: -2.6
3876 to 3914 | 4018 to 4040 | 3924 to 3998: 5.1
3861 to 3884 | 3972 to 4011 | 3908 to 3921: 0.2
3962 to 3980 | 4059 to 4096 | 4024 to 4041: -2.7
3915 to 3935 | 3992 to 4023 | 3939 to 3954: -0.2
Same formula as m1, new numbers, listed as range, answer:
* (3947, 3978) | 8.526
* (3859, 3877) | 11.63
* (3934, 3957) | 10.3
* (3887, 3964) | 7.732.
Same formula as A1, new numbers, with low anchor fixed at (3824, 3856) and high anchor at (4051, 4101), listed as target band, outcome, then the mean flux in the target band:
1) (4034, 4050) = -1.6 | 14.2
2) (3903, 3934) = -1.9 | 12.6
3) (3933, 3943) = -0.1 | 12.2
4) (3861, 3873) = -1.8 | 13.2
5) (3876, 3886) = -0.6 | 12.4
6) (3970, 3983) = 1.1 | 11.4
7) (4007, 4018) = -1.5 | 14.3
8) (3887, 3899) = 0.7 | 11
